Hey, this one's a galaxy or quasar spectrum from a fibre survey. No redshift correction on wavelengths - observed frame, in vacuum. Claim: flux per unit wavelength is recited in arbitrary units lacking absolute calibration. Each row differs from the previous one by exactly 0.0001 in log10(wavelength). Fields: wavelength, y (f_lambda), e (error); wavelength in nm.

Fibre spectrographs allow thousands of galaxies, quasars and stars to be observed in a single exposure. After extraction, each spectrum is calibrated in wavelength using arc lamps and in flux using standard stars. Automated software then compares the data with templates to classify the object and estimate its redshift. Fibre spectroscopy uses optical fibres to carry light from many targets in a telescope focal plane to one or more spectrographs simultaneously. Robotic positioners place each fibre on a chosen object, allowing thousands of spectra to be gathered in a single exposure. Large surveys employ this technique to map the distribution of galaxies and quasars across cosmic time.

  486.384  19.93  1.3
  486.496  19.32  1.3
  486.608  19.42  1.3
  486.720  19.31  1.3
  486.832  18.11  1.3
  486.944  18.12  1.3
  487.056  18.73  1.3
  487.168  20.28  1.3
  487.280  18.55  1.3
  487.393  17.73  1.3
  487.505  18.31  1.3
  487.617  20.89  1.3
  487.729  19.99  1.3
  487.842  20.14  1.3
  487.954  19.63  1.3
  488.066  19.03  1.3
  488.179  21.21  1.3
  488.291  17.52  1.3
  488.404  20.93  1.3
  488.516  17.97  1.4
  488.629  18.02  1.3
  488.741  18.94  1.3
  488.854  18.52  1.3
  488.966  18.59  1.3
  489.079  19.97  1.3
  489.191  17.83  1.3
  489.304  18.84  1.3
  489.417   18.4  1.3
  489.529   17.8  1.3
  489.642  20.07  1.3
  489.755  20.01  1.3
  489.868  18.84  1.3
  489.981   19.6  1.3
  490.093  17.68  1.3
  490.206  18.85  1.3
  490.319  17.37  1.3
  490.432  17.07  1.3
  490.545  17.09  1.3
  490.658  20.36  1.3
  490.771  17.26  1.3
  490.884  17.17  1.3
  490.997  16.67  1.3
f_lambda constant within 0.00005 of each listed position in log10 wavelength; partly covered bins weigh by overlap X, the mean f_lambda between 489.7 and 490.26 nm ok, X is 19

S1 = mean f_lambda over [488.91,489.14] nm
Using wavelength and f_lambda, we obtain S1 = 19.3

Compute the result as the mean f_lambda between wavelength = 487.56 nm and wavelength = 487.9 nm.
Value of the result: 20.3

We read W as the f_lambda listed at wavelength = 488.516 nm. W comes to 17.97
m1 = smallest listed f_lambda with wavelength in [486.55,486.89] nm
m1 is 18.11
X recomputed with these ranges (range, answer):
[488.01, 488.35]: 19.2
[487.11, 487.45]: 18.8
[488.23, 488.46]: 19.3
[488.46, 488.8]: 18.3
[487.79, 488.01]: 19.9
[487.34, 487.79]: 19.3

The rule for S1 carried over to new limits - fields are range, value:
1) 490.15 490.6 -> 17.6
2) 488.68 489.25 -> 18.8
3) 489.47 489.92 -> 19.2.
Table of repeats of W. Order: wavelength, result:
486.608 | 19.42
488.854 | 18.52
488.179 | 21.21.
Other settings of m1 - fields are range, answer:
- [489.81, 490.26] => 17.68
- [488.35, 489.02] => 17.97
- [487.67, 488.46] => 17.52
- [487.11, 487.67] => 17.73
